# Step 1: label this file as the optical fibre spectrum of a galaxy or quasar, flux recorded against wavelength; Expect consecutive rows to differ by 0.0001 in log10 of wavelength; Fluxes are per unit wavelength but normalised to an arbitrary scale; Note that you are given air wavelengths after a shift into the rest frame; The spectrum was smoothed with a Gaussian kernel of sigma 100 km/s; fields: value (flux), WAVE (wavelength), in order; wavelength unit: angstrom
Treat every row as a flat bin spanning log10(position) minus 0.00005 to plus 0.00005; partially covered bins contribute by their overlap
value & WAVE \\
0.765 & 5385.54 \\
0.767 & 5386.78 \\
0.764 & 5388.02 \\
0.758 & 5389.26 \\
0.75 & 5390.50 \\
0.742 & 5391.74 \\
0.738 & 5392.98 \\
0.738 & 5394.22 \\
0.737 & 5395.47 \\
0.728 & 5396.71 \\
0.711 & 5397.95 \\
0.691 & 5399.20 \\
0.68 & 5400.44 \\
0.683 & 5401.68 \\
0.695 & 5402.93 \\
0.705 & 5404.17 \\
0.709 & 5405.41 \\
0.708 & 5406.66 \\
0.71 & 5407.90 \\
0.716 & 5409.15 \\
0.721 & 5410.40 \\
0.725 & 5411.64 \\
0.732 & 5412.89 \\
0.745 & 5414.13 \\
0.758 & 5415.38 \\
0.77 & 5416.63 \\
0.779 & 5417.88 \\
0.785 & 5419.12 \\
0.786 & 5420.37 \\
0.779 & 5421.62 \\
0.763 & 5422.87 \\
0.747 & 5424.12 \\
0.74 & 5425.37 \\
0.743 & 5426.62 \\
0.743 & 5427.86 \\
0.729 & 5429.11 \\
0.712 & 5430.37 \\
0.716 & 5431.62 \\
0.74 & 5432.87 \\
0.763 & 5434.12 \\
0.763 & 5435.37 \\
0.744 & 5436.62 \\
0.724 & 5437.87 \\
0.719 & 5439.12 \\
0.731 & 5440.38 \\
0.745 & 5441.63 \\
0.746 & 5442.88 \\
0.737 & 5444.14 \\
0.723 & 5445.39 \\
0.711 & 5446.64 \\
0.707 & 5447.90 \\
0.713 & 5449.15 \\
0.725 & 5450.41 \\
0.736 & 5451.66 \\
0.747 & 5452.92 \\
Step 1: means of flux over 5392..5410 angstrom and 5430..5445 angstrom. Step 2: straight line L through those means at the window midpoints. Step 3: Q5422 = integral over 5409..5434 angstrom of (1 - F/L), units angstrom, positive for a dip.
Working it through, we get -0.75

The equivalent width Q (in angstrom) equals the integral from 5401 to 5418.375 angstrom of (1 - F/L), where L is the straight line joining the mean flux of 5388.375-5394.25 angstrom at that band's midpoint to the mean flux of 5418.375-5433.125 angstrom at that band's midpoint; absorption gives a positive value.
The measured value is 0.5 angstrom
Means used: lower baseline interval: 0.748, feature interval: 0.725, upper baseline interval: 0.749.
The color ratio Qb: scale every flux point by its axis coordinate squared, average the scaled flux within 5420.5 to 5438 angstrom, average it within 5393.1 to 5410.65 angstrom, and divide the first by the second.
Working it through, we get 1.06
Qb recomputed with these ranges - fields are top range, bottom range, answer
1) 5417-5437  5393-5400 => 1.06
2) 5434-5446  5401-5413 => 1.05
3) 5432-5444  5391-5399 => 1.03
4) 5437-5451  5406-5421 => 0.99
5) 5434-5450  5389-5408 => 1.04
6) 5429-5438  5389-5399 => 1.02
